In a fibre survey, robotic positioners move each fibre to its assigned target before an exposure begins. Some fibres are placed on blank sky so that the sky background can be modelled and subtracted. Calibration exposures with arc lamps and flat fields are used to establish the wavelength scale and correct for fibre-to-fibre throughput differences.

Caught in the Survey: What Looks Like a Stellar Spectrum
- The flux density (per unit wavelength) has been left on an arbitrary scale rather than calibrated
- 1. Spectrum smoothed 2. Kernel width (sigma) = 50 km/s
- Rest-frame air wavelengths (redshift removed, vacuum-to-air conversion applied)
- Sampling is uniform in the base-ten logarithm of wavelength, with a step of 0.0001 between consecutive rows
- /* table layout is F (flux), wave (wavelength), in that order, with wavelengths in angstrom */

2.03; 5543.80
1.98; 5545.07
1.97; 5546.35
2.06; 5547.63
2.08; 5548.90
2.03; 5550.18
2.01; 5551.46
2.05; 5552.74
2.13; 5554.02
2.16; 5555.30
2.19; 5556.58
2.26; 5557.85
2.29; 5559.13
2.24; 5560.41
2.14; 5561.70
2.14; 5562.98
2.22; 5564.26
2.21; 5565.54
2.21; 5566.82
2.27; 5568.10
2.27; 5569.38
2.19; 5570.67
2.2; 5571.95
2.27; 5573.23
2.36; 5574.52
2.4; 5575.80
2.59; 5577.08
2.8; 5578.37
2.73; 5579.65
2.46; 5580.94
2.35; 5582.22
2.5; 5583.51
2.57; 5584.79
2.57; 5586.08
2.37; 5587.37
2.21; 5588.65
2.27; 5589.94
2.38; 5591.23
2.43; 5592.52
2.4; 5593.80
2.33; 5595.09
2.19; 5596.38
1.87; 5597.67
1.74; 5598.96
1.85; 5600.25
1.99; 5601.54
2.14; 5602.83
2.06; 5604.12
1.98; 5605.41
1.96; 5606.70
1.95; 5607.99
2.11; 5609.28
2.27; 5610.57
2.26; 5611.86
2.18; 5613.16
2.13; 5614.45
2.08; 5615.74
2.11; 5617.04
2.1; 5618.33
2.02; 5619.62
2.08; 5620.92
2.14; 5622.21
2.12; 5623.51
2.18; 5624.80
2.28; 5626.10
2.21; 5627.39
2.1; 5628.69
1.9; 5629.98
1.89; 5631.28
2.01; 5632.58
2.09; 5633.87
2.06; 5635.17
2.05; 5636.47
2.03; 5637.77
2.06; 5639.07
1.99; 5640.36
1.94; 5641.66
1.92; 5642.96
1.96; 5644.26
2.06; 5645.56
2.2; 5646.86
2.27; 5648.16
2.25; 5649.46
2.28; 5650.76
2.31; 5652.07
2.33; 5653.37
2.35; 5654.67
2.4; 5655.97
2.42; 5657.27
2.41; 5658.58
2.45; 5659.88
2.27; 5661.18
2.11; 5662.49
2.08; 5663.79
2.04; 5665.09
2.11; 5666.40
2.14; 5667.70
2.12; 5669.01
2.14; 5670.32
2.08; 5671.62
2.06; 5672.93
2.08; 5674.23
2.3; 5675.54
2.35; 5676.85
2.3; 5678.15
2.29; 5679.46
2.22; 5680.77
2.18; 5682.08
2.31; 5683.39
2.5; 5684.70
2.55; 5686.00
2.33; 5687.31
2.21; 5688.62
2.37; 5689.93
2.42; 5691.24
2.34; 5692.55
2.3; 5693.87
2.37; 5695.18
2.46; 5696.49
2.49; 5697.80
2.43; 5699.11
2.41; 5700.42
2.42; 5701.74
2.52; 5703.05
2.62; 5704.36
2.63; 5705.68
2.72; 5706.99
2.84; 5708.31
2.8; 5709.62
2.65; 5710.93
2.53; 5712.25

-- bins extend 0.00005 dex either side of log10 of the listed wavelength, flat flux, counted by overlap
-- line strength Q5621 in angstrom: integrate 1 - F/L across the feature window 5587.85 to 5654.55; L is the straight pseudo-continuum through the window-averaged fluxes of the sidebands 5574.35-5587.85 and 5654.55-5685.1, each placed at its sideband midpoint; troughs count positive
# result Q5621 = 7.7 angstrom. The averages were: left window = 2.53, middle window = 2.11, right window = 2.23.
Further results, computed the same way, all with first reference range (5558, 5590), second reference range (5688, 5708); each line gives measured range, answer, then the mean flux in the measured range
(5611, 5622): 1.2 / 2.12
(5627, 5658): 3.6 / 2.13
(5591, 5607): 1.9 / 2.1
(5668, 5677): 1.0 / 2.15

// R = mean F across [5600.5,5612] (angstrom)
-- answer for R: 2.07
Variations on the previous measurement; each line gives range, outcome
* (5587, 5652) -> 2.11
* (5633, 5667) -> 2.17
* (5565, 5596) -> 2.39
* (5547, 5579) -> 2.23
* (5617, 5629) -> 2.14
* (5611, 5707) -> 2.23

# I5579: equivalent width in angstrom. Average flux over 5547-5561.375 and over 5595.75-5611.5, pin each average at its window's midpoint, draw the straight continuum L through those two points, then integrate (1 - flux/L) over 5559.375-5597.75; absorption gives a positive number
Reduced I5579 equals -5.0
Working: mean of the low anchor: 2.14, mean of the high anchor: 2.01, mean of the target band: 2.34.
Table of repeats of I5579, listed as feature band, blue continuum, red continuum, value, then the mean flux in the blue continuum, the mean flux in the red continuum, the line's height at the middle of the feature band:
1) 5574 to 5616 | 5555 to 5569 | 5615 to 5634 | -2.11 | 2.22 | 2.09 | 2.15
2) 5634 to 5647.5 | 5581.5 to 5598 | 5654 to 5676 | 1.35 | 2.35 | 2.21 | 2.25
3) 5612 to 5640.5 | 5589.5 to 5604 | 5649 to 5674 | 1.20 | 2.14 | 2.23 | 2.18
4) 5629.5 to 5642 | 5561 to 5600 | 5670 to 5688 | 1.55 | 2.32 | 2.27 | 2.29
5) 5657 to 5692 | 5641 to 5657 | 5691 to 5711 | 1.55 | 2.19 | 2.53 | 2.36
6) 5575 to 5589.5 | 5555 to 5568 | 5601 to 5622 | -2.27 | 2.21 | 2.09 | 2.16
